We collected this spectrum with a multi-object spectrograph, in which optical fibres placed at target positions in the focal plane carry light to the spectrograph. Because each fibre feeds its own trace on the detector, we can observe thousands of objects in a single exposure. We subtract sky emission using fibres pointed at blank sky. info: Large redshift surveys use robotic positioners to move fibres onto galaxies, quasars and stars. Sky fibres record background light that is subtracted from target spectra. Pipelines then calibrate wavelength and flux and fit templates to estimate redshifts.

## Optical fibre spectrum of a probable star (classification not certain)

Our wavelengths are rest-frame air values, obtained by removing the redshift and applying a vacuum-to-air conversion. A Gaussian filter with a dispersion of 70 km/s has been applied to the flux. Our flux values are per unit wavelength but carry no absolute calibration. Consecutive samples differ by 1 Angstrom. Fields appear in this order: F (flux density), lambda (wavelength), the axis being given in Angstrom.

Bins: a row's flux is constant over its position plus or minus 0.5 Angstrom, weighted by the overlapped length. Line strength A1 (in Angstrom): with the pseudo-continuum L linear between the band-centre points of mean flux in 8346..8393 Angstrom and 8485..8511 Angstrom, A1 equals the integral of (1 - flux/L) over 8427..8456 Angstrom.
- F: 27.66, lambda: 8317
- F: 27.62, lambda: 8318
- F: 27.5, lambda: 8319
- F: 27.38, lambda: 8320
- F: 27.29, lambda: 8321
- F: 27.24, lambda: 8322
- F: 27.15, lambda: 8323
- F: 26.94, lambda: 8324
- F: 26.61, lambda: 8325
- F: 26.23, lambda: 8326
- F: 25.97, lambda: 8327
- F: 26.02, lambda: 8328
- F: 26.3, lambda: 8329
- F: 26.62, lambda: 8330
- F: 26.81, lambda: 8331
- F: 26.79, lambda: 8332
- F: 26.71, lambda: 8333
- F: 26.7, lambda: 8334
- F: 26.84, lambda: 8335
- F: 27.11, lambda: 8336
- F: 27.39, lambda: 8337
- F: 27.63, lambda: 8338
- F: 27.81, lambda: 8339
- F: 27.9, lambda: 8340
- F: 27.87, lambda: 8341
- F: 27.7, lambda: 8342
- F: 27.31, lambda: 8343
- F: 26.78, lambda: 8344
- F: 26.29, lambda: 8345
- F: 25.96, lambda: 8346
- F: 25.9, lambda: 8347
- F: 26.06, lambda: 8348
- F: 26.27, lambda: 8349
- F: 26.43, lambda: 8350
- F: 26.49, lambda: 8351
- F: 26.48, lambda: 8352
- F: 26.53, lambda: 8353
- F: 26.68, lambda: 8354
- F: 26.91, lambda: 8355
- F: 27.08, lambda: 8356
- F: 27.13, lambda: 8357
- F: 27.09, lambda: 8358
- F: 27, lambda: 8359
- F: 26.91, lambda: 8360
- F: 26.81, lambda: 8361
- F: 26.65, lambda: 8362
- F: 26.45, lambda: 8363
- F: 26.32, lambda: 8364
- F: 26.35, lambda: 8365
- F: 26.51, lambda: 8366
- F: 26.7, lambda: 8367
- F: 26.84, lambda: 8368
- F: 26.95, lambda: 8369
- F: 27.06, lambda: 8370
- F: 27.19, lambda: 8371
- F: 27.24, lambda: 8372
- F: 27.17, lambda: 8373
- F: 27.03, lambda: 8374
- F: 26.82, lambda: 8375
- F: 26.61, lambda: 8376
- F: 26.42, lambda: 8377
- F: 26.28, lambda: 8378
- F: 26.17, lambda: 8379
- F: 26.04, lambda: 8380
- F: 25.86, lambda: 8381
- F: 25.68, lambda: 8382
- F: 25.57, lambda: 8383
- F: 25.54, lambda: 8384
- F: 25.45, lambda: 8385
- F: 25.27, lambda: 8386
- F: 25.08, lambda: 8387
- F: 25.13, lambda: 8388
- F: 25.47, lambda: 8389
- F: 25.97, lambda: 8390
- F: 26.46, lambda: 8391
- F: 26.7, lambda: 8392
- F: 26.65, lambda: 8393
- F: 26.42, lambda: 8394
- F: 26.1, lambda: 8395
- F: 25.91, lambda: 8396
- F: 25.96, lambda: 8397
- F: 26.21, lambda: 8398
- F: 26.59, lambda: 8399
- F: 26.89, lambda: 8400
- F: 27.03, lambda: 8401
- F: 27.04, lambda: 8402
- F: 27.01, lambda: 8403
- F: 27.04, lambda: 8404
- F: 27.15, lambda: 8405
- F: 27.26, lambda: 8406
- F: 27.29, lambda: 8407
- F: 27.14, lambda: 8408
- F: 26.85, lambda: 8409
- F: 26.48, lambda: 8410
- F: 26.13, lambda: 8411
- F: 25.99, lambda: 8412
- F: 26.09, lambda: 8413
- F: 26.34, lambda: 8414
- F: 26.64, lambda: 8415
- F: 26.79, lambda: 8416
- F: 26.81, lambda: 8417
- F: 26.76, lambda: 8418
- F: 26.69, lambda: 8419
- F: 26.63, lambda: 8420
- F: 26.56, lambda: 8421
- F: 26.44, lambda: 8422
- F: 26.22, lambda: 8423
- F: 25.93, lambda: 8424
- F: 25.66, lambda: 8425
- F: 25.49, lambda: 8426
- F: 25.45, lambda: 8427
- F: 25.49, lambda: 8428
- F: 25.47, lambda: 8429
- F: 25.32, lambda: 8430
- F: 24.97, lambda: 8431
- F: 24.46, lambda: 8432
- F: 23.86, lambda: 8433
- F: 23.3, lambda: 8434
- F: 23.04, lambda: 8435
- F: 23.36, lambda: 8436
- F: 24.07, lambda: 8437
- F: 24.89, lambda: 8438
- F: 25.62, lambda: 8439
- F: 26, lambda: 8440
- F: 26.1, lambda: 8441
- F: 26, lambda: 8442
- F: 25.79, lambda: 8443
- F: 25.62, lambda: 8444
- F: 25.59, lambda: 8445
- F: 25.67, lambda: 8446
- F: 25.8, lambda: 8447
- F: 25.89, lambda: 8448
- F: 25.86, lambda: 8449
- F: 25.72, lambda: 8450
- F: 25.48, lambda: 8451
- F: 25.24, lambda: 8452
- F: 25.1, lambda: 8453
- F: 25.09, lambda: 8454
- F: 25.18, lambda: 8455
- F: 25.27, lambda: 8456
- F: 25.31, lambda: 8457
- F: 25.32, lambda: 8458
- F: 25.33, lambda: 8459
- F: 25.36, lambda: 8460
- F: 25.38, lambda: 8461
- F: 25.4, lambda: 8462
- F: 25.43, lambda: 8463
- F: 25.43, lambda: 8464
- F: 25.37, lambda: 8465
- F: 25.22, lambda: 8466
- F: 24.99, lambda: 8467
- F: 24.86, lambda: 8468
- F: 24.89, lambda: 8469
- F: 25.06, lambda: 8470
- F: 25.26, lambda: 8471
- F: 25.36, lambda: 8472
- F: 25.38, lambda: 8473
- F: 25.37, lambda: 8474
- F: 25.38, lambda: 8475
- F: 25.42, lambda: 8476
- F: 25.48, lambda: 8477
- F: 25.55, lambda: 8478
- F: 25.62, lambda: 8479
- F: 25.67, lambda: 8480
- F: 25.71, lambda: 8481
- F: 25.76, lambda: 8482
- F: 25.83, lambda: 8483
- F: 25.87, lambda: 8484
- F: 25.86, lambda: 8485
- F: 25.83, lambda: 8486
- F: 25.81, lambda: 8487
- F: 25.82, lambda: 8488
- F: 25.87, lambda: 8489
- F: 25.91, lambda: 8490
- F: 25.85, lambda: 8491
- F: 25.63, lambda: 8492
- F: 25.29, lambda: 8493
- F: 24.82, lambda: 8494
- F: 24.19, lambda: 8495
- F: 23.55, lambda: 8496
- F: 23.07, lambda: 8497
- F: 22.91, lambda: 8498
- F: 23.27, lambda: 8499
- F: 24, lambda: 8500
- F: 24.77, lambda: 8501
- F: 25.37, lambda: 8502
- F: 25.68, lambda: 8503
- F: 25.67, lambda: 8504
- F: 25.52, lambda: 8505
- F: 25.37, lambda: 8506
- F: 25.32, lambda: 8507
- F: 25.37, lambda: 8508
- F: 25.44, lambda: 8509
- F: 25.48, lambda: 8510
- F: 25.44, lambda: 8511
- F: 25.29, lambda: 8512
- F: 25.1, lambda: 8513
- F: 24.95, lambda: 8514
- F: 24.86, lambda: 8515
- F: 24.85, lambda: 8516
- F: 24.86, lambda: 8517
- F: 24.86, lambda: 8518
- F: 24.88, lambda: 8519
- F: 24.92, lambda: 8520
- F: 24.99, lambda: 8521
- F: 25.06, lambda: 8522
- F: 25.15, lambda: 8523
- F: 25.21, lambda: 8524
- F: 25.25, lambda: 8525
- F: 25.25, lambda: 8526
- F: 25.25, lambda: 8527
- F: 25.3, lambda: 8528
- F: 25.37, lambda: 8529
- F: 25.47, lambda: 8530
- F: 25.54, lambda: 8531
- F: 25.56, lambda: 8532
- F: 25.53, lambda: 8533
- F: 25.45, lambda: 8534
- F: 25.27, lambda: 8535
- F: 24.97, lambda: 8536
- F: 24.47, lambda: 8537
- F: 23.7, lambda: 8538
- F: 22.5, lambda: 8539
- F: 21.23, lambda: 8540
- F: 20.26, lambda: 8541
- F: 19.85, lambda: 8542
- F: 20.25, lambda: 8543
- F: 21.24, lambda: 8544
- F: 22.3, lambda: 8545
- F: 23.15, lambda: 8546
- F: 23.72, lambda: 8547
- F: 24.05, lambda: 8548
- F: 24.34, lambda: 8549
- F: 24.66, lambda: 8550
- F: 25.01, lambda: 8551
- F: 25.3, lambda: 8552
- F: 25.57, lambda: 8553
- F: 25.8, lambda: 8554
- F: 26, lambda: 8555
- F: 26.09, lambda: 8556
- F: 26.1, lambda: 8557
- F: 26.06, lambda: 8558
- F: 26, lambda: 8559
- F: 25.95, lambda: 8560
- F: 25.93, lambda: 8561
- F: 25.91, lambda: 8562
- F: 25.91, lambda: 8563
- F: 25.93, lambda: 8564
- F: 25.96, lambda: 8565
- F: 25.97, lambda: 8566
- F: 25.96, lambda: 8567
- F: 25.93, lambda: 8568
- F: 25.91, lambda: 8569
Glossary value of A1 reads 0.6 Angstrom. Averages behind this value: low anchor 26.4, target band 25.1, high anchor 25.1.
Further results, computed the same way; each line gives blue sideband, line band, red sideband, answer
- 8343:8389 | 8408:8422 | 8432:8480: -0.4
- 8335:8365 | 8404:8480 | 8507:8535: 1.1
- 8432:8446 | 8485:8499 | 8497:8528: 0.0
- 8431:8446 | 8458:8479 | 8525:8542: -0.5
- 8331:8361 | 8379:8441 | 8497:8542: 0.4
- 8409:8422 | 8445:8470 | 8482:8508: 0.4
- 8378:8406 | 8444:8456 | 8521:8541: 0.0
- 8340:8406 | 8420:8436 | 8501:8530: 0.5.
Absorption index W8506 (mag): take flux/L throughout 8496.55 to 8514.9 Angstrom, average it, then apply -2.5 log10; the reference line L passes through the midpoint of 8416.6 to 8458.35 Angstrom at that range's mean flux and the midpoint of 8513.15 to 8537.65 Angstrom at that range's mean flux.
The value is 0.01 mag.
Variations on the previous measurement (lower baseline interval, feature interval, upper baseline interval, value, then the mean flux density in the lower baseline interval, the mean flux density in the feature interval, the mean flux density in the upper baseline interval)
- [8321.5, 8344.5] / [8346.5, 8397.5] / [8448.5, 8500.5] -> 0.00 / 27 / 26.4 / 25.2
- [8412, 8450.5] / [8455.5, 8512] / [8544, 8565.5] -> 0.01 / 25.6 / 25.2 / 25.1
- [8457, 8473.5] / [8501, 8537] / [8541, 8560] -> -0.03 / 25.3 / 25.2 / 24.1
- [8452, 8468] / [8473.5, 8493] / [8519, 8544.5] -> -0.03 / 25.3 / 25.7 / 24.1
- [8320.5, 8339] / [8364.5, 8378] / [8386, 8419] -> -0.01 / 26.8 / 26.8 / 26.5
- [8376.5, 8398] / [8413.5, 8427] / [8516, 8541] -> -0.03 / 25.9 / 26.3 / 24.7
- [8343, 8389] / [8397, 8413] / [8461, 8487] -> -0.03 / 26.4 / 26.8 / 25.4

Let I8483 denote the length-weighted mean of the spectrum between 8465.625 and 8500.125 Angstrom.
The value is 25.2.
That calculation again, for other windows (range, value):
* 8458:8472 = 25.2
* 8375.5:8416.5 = 26.3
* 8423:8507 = 25.2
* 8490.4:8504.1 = 24.6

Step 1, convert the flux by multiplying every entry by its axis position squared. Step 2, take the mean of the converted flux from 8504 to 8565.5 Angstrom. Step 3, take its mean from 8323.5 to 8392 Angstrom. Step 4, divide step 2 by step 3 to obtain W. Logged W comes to 0.97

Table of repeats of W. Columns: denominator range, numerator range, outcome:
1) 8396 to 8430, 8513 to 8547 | 0.94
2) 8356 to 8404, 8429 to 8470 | 0.97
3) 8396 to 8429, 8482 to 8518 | 0.97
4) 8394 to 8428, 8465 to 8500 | 0.97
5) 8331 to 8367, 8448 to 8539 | 0.97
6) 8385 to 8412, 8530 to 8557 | 0.94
